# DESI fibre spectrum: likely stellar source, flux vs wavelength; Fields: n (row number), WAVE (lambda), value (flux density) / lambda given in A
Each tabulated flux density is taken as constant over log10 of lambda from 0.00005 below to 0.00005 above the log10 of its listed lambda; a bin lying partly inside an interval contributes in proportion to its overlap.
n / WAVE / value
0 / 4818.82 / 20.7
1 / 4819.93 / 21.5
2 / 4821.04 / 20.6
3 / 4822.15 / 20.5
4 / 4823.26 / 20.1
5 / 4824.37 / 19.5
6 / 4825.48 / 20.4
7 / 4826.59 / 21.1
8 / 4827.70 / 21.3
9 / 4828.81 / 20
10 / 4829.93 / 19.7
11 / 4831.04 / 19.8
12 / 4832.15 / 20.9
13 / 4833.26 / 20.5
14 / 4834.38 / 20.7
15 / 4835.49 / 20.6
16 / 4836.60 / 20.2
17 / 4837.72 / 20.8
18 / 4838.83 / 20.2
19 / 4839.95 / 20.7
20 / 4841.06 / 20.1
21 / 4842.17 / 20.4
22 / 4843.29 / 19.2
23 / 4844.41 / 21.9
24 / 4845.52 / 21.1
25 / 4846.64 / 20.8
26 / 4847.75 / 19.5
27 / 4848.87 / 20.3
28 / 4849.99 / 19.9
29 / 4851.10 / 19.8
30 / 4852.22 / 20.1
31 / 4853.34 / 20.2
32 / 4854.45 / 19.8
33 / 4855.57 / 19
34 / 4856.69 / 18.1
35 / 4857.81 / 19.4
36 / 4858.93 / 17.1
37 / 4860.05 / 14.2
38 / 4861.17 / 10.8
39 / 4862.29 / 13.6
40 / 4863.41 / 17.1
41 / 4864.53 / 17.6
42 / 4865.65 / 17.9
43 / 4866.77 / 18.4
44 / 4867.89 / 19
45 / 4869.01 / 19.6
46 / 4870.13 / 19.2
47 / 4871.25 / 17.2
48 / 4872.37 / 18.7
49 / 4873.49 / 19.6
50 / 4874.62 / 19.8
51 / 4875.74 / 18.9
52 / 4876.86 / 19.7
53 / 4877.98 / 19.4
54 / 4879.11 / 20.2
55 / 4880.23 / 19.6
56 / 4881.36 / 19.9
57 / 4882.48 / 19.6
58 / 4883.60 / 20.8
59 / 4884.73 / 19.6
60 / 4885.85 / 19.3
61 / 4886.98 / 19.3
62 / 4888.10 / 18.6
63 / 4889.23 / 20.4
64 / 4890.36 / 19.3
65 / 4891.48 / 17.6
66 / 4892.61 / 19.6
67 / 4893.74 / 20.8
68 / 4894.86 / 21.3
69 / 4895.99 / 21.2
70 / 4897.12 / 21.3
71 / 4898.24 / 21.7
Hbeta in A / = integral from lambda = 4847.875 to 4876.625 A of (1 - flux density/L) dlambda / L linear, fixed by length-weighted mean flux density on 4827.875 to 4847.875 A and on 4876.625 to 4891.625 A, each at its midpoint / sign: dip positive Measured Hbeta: 2.5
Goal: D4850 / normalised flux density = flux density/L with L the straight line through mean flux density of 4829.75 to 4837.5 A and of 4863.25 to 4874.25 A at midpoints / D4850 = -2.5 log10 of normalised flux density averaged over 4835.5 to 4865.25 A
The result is 0.03 mag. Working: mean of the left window 20.4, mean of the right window 18.5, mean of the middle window 18.9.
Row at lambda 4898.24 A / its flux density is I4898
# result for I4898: 21.7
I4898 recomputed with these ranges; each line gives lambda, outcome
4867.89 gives 19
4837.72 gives 20.8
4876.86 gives 19.7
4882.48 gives 19.6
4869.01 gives 19.6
